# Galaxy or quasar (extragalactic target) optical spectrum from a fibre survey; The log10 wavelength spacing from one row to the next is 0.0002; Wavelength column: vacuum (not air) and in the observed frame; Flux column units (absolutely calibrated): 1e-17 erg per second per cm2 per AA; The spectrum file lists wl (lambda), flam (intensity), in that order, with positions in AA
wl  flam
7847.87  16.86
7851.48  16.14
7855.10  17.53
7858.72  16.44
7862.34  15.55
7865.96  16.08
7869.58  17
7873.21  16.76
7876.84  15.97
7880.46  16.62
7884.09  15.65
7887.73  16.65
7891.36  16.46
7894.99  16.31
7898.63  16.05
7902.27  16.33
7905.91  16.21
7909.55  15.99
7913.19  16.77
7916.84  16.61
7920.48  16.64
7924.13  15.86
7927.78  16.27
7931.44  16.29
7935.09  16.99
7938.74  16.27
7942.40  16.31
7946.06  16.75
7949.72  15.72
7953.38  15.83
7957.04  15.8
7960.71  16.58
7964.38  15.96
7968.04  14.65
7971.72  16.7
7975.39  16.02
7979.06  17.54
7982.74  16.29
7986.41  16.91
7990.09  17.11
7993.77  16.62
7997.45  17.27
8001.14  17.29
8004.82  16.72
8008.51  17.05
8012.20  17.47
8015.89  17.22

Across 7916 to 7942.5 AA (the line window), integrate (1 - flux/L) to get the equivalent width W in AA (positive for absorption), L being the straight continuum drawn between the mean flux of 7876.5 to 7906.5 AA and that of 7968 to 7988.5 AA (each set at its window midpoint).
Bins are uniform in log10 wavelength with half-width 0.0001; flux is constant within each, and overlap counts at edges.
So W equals -0.1 AA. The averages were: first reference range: 16.3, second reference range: 16.5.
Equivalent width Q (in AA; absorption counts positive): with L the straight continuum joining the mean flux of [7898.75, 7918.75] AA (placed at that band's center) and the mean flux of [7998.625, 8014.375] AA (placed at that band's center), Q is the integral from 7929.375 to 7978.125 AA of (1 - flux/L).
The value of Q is 1.6 AA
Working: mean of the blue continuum 16.4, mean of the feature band 16.2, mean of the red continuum 17.1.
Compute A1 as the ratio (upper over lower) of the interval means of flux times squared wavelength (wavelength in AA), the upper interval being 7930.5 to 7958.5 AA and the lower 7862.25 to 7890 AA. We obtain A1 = 1.01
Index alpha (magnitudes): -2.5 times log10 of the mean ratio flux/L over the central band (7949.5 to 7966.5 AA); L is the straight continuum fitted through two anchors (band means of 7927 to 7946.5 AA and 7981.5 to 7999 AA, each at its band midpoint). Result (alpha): 0.04 mag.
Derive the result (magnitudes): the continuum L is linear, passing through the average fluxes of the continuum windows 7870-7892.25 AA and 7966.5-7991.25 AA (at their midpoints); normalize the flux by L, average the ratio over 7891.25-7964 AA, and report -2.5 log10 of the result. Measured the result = 0.009 mag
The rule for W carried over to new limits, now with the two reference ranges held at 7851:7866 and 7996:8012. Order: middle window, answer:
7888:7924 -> 0.6 AA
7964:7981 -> 0.8 AA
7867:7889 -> 0.1 AA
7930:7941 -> 0.2 AA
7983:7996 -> 0.2 AA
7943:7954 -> 0.4 AA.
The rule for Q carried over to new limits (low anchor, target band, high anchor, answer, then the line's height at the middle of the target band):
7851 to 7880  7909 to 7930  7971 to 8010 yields 0.32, 16.6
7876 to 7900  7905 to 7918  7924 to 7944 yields -0.06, 16.3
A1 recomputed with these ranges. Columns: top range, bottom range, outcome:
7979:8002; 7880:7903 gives 1.07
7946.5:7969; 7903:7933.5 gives 0.98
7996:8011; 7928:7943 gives 1.06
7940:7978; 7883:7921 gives 1.00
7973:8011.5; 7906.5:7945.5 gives 1.05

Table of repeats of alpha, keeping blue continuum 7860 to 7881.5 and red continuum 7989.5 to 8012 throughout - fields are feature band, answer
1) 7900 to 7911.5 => 0.02 mag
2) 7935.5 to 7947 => 0.01 mag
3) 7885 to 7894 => 0.00 mag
